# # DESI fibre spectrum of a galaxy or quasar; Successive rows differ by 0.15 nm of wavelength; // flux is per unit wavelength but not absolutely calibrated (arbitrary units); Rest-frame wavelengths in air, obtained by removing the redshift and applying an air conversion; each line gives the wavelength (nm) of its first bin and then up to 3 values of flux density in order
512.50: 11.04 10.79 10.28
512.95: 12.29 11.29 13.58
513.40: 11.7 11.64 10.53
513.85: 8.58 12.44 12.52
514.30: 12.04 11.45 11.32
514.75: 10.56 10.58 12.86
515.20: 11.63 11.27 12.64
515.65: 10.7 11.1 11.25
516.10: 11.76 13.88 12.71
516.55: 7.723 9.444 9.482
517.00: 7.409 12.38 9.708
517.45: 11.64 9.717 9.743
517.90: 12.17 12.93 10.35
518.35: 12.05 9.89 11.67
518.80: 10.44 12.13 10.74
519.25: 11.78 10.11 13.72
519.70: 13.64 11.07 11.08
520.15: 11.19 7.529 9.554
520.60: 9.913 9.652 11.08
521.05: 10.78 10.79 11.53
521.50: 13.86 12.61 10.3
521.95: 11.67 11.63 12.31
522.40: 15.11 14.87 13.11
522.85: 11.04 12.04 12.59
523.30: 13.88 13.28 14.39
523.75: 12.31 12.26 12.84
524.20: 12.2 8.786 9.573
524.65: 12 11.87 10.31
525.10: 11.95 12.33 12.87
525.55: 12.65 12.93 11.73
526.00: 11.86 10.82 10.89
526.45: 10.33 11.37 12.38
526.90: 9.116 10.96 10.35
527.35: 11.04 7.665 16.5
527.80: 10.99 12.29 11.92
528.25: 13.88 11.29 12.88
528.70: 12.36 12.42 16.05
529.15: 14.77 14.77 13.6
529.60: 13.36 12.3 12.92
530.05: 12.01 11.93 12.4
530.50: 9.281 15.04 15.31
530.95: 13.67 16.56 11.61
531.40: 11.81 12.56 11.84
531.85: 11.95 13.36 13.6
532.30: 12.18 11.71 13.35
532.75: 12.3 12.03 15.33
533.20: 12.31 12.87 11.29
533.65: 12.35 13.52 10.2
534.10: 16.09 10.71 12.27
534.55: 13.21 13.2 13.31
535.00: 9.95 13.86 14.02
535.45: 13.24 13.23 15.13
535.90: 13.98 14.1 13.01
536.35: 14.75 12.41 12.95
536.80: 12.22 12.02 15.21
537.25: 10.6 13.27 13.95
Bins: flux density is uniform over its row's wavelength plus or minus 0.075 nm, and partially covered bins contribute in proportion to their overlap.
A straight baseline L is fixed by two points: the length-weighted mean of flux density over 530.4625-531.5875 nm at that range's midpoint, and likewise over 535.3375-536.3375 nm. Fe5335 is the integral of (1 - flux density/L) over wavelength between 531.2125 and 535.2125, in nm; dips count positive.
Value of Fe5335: 0.31 nm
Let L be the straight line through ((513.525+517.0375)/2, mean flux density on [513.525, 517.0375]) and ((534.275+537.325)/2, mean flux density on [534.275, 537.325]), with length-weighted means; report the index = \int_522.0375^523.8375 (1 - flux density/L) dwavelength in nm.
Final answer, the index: -0.18 nm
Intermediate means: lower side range 11.1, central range 13.1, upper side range 13.1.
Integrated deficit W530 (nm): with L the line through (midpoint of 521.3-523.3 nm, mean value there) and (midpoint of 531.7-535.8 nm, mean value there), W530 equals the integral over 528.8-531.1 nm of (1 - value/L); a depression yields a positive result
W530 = -0.13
